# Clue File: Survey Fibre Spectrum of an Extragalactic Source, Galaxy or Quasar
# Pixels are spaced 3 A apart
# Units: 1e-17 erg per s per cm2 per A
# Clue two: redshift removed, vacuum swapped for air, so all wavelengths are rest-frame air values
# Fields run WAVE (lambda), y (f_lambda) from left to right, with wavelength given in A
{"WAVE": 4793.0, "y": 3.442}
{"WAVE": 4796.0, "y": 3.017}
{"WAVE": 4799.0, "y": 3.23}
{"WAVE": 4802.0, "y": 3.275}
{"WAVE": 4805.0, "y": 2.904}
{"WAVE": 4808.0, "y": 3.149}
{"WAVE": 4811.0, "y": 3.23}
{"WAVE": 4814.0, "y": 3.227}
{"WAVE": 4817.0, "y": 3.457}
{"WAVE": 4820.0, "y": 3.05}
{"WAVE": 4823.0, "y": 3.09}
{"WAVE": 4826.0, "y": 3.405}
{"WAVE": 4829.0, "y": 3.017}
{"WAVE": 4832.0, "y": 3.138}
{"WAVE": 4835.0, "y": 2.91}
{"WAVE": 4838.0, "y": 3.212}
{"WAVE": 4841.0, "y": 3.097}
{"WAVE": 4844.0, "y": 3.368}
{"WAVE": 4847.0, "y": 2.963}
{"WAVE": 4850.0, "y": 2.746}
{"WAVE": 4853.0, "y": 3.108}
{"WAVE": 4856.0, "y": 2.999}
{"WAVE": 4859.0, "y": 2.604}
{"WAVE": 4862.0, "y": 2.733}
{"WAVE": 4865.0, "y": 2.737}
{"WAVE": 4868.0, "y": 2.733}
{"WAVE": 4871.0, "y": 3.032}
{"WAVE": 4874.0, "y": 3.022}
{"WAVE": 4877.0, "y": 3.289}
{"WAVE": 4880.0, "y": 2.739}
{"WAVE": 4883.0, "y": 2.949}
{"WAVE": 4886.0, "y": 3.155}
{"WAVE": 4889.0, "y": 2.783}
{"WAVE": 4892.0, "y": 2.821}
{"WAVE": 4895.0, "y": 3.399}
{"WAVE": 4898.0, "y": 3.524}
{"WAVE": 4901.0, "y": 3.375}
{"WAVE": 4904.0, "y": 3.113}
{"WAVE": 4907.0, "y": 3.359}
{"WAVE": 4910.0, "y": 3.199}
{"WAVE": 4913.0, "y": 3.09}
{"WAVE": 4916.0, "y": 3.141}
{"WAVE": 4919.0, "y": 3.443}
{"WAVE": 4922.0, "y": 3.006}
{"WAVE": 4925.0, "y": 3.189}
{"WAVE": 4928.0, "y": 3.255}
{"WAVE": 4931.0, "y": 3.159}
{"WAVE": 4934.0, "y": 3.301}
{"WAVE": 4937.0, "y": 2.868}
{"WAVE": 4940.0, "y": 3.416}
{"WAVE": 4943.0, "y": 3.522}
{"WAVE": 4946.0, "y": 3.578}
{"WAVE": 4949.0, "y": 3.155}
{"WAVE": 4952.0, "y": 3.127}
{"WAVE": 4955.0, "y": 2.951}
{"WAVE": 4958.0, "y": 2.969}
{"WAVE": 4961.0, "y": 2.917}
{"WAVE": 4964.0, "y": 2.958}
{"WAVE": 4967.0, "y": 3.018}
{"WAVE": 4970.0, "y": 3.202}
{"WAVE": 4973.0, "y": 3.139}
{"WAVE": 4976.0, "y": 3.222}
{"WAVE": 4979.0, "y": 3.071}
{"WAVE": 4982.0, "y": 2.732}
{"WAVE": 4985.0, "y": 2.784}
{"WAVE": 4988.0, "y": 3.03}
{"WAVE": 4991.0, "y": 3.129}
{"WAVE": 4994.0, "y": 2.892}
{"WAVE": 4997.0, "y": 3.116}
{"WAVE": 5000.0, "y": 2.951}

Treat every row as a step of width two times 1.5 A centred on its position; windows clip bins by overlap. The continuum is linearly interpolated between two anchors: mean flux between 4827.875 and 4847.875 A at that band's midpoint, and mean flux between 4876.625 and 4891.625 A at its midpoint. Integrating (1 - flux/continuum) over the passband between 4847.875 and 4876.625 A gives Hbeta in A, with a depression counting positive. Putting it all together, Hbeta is 1.4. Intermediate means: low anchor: 3.11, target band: 2.88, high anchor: 2.95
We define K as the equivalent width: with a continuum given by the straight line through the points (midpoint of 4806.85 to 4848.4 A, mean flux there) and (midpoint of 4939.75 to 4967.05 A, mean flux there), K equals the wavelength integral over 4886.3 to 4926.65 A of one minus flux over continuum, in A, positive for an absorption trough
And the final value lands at -0.34 A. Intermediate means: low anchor 3.17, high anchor 3.16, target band 3.19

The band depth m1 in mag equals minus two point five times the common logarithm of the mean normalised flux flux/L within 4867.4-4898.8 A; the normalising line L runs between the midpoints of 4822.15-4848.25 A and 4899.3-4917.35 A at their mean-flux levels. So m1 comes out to 0.053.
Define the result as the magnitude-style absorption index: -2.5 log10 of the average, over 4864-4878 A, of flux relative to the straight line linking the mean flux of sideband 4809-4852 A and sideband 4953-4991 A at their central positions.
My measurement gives 0.05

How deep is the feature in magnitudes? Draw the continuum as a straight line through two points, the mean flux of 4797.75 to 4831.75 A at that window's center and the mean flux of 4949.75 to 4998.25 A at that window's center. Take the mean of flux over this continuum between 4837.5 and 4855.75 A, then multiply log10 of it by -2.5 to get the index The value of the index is 0.03 mag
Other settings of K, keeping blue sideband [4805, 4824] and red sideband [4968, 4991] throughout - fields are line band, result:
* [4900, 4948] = -2.60 A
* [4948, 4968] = 0.27 A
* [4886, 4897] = 0.23 A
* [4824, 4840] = 0.16 A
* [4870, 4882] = 0.41 A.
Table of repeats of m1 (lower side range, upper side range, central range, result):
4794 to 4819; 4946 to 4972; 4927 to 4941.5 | -0.04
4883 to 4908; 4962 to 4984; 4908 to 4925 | -0.02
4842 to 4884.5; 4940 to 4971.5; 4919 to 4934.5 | -0.04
